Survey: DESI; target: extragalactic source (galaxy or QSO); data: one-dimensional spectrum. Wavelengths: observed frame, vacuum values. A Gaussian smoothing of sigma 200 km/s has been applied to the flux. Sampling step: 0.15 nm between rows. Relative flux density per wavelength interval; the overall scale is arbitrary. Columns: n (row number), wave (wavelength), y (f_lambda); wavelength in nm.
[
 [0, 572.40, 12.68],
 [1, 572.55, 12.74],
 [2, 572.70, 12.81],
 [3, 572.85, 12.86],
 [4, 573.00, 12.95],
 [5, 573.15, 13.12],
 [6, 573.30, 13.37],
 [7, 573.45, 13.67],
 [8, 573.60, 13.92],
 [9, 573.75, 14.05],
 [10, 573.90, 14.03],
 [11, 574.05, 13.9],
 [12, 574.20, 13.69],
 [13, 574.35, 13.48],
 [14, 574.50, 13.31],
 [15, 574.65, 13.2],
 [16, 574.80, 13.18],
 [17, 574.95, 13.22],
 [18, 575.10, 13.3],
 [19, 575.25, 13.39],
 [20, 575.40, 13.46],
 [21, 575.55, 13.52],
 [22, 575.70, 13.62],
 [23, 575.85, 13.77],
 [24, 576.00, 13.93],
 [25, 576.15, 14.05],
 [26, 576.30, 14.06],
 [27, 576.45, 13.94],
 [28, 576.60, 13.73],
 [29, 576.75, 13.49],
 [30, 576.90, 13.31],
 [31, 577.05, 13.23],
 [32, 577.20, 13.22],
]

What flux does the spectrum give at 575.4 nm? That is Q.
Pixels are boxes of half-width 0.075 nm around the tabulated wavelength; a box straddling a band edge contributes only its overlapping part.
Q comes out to 13.46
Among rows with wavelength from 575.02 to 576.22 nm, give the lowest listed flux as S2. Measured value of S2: 13.3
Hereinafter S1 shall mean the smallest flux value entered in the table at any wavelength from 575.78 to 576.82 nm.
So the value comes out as 13.49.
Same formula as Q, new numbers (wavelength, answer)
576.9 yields 13.31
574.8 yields 13.18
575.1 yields 13.3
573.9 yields 14.03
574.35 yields 13.48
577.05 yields 13.23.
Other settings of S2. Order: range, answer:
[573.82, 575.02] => 13.18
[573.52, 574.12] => 13.9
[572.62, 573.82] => 12.81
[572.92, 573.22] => 12.95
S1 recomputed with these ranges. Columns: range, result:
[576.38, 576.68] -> 13.73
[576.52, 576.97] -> 13.31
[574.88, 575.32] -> 13.22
